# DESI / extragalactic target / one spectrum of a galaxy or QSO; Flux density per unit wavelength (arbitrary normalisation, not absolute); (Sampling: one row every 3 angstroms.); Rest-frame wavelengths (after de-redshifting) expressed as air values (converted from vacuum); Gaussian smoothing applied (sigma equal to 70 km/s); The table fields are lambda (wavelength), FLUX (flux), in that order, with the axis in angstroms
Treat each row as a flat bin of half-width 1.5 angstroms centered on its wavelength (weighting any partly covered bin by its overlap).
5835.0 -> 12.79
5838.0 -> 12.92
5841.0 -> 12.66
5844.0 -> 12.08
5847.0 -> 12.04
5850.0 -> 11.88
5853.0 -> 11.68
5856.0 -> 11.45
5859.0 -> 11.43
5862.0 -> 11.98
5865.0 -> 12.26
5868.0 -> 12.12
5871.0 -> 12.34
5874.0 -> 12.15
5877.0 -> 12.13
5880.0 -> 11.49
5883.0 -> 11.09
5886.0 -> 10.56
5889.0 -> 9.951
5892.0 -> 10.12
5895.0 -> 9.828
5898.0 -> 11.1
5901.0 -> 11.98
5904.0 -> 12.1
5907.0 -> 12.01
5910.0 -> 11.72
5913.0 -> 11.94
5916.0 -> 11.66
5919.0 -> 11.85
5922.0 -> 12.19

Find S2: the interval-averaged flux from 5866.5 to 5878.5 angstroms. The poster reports 12.2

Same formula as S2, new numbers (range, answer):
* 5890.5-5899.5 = 10.3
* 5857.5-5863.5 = 11.7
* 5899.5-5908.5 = 12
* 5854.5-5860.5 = 11.4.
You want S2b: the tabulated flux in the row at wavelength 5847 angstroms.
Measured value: 12.04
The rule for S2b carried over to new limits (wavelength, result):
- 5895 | 9.828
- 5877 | 12.13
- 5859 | 11.43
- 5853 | 11.68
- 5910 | 11.72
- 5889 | 9.951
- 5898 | 11.1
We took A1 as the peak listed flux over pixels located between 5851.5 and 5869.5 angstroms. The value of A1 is 12.26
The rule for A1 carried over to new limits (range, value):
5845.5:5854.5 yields 12.04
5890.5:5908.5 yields 12.1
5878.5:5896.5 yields 11.49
